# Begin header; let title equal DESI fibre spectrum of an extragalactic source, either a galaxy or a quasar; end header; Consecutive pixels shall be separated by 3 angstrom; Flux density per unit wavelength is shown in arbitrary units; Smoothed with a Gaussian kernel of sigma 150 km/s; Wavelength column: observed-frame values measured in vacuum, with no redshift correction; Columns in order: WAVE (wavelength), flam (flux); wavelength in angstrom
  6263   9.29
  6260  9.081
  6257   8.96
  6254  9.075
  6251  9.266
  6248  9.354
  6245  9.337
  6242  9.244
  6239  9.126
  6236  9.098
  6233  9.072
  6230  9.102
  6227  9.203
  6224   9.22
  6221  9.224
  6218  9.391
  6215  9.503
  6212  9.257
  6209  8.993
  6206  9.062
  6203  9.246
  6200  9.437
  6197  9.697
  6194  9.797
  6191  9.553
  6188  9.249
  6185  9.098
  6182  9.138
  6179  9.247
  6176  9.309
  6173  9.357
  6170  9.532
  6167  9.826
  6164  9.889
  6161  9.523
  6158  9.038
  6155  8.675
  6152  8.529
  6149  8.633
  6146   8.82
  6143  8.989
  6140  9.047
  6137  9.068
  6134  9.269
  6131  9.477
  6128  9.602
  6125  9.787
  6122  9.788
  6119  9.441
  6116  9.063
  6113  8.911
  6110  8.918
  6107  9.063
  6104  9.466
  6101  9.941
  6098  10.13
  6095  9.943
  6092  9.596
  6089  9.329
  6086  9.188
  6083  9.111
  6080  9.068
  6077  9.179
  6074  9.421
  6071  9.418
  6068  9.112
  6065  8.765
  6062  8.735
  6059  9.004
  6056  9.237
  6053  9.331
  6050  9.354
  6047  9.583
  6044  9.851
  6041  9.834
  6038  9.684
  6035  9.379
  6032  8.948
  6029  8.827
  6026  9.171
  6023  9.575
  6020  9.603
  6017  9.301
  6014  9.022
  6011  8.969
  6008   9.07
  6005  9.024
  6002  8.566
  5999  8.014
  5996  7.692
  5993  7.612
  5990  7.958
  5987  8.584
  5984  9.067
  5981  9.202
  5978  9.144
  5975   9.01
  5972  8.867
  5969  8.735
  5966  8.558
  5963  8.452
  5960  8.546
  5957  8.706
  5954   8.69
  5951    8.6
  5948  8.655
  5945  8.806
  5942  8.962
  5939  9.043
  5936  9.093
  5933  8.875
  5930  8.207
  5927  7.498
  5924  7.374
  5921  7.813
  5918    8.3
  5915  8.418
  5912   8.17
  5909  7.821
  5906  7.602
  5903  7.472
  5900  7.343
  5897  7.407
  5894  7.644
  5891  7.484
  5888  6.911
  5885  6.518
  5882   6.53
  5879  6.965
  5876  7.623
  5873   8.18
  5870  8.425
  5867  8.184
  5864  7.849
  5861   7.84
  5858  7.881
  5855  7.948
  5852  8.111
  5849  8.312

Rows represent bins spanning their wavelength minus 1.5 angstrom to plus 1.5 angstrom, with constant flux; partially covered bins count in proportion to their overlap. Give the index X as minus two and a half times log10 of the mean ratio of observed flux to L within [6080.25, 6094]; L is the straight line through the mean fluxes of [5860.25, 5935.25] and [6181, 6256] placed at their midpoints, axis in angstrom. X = -0.08 mag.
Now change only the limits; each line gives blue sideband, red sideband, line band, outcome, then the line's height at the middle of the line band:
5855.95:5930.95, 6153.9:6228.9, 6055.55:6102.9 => -0.074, 8.71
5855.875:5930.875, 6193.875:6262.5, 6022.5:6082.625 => -0.106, 8.41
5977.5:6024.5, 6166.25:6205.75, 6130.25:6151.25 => 0.028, 9.25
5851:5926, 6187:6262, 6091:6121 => -0.090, 8.7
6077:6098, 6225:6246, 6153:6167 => -0.002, 9.29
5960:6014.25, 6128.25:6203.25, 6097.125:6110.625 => -0.055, 9.04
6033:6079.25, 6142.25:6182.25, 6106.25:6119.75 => 0.022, 9.25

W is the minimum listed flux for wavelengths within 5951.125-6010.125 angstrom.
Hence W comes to 7.612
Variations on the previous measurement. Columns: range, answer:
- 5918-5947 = 7.374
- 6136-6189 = 8.529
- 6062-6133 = 8.735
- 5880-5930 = 6.518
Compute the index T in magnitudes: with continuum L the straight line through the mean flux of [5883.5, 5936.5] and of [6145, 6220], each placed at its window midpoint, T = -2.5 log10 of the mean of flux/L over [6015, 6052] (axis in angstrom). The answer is -0.12 mag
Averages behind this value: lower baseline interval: 7.75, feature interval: 9.42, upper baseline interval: 9.27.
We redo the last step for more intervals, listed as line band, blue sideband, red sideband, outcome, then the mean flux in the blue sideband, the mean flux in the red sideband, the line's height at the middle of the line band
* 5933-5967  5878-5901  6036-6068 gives -0.11 mag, 7.1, 9.33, 7.93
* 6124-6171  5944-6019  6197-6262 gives -0.02 mag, 8.68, 9.21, 9.04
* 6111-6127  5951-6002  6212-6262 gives -0.06 mag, 8.55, 9.21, 8.91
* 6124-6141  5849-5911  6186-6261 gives -0.07 mag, 7.61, 9.26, 8.82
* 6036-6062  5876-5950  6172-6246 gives -0.11 mag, 7.87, 9.28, 8.52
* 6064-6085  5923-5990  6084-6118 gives 0.01 mag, 8.66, 9.41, 9.27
